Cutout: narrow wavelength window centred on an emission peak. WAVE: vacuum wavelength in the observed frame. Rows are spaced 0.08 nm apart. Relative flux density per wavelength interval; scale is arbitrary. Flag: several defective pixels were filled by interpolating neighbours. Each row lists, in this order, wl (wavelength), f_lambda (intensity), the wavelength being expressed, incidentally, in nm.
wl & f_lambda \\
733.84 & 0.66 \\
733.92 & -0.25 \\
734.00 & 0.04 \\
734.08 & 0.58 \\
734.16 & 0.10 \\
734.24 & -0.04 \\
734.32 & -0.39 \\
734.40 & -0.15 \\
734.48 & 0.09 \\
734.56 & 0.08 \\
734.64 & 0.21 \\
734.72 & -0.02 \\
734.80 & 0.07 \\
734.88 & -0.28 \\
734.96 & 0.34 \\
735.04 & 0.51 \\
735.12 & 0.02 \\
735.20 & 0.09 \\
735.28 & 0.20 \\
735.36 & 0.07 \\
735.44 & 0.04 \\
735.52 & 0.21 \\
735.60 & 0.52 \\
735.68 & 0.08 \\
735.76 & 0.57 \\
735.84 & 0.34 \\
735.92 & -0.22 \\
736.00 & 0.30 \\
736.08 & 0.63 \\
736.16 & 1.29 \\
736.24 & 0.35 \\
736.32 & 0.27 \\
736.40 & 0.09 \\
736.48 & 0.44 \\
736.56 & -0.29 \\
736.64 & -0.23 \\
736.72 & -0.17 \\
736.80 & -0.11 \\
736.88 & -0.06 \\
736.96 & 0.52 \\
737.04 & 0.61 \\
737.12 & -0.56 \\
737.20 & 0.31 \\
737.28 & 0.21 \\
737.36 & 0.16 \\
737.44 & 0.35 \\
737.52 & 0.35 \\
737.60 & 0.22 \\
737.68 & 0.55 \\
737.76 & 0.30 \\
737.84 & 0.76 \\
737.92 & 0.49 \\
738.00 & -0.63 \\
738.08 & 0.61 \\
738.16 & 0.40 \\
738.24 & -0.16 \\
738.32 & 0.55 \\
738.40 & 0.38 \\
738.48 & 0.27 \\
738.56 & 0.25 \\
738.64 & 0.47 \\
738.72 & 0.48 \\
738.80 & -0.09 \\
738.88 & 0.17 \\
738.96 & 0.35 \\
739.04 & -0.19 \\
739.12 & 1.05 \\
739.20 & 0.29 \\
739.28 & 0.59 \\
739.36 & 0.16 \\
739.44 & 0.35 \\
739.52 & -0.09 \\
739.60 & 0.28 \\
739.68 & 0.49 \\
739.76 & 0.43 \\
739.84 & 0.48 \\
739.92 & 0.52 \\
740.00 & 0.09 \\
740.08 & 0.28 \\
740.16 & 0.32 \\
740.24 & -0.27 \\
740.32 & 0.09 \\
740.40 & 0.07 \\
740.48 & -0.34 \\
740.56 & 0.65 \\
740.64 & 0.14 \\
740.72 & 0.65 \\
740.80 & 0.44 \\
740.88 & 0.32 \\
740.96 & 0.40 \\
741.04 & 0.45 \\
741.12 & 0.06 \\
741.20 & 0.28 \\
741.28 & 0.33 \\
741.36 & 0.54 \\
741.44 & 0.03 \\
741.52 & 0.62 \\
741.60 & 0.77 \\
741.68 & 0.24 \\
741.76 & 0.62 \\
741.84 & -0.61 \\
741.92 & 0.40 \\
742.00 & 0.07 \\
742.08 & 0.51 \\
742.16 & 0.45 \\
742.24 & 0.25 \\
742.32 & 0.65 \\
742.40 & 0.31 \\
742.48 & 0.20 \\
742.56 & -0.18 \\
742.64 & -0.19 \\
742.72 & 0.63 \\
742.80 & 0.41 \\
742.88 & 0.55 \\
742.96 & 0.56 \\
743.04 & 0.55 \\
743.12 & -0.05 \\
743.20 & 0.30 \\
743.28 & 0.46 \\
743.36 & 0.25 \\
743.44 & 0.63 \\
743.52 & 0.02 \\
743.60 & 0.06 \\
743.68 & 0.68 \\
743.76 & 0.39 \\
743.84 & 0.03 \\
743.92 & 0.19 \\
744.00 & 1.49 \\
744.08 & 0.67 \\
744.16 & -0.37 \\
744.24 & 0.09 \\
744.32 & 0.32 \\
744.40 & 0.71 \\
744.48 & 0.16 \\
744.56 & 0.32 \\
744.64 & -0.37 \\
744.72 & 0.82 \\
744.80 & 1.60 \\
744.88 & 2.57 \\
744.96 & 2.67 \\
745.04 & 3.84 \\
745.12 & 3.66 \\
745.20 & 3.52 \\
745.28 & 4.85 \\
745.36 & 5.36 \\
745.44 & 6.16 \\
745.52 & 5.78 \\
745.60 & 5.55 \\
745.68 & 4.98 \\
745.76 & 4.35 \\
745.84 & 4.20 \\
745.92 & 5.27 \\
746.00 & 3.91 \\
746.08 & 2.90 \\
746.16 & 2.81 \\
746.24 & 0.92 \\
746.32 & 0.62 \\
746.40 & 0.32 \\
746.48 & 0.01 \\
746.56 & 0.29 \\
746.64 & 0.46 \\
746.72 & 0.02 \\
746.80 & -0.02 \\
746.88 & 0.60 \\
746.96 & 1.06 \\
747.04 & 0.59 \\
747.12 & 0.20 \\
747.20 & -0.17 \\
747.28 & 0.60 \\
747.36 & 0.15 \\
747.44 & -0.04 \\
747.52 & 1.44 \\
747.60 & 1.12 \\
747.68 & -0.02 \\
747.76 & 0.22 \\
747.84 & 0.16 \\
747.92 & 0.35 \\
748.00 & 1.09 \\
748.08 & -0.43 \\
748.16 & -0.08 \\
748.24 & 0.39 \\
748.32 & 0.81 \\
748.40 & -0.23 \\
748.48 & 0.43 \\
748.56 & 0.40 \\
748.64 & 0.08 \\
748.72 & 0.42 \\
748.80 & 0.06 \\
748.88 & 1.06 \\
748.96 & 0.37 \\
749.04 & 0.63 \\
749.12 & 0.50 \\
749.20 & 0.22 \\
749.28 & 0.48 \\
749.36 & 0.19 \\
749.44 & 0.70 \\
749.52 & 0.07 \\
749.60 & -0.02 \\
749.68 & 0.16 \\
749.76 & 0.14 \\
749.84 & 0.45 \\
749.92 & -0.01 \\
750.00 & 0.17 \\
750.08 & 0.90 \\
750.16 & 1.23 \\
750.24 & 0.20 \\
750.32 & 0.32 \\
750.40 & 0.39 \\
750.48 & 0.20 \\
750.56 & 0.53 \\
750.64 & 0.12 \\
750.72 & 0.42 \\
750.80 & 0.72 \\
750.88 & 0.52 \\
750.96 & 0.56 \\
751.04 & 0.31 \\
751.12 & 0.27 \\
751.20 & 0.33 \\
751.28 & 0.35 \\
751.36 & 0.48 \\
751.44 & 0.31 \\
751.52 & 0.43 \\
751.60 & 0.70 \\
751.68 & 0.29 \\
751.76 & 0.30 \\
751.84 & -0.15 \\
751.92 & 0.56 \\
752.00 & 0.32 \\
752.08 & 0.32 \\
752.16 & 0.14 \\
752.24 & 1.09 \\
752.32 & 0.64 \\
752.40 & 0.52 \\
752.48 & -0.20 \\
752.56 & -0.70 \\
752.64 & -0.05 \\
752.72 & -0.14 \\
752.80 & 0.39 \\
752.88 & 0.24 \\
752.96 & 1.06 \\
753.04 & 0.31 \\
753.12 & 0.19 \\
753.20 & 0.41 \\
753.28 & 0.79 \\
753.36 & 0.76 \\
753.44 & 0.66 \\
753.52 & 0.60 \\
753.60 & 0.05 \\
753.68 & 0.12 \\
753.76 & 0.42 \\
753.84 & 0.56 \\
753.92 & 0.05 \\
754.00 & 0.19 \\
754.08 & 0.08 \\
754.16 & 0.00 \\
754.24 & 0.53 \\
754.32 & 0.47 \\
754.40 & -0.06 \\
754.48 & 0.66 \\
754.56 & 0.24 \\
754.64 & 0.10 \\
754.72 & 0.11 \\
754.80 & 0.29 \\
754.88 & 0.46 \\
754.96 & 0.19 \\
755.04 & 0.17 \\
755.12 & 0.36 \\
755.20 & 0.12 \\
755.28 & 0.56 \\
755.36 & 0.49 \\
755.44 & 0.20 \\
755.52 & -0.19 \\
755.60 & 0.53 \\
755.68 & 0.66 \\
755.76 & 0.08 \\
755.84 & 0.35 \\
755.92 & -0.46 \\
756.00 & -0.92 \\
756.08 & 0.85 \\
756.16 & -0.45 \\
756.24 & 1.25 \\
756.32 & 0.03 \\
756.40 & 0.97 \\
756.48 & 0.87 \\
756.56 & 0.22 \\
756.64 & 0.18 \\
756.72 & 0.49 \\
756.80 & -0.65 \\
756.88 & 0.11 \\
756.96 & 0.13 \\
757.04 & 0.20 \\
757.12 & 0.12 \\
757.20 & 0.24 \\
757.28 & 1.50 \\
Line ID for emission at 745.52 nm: [O II]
